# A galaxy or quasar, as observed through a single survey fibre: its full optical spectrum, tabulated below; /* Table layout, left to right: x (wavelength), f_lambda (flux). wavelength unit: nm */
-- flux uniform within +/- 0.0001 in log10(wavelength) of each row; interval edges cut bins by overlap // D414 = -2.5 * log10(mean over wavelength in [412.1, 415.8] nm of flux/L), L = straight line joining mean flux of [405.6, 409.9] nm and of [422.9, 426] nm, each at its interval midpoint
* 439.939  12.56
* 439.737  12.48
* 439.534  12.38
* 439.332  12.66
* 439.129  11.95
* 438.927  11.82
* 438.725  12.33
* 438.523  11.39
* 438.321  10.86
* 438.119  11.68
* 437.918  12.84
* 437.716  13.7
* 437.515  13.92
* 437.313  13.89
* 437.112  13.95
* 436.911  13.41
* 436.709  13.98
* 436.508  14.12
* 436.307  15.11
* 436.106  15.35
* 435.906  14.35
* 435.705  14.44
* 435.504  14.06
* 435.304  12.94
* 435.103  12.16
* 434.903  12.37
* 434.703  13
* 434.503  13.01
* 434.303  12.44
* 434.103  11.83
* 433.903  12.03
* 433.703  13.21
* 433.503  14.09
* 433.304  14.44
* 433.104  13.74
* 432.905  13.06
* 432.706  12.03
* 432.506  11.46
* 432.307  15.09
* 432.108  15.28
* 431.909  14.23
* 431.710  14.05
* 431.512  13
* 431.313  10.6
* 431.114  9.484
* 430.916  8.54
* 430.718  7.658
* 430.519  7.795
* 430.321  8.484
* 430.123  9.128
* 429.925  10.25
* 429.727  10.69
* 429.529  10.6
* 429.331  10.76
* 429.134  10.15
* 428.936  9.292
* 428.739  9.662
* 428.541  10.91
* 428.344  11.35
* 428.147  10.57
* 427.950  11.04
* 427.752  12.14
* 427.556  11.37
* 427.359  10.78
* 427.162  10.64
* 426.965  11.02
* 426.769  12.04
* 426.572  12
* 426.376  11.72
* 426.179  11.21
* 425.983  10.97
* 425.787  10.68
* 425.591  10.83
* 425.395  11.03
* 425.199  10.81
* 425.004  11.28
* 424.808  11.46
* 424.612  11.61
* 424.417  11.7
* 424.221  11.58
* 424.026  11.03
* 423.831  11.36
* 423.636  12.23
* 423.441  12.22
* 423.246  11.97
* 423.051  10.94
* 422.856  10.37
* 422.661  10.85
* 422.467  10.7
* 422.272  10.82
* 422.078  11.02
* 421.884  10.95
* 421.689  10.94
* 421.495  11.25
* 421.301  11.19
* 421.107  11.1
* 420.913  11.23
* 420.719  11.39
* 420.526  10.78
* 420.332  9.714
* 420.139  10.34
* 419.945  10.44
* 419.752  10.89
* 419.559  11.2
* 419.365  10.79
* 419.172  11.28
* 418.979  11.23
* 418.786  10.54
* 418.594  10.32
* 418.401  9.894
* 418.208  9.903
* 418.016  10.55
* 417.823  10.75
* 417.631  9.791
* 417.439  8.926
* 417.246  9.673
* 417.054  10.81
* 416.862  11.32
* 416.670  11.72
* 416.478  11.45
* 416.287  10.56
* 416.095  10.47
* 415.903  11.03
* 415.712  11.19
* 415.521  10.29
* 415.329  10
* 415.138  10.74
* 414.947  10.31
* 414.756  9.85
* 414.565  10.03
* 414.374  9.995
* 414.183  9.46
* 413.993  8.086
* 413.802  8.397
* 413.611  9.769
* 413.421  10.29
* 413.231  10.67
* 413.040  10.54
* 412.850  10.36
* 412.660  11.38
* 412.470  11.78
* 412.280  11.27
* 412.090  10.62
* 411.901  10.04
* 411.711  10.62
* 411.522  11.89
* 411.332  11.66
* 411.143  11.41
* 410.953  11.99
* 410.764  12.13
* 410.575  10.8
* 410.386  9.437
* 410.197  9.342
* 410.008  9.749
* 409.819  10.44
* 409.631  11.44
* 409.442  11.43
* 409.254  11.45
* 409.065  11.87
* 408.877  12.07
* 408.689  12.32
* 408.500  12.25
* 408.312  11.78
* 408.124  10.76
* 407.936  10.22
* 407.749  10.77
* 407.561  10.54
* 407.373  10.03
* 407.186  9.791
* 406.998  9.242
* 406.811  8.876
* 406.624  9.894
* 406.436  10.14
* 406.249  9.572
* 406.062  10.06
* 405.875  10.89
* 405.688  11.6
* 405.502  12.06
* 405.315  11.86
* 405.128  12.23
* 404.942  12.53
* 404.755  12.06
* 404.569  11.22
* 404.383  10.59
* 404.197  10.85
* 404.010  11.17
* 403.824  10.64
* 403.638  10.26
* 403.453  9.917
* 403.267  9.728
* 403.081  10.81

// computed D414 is 0.08 mag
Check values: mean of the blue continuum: 10.8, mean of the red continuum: 11.3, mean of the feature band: 10.2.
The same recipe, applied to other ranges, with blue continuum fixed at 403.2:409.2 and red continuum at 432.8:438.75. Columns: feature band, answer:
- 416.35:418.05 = 0.12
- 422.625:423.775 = 0.07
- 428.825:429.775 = 0.23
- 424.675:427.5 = 0.12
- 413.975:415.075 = 0.18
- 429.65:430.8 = 0.39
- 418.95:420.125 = 0.10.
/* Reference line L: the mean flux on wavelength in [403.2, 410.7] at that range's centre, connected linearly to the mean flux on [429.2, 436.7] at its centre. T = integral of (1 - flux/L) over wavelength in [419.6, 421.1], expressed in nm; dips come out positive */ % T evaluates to 0.11 nm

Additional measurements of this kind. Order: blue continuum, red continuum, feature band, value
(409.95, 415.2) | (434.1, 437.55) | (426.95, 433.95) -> 0.84 nm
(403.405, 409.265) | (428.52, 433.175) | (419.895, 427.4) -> -0.08 nm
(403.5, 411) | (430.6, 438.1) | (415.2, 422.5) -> 0.69 nm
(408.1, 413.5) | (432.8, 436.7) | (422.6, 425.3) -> 0.22 nm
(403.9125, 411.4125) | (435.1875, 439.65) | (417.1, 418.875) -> 0.26 nm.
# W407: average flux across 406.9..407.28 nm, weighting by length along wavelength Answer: 9.52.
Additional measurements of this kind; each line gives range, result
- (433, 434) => 13.5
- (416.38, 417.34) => 11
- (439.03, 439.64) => 12.3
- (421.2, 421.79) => 11.1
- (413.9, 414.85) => 9.49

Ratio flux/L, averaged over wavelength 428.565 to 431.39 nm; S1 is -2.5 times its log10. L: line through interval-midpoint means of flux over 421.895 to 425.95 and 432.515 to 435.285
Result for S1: 0.27 mag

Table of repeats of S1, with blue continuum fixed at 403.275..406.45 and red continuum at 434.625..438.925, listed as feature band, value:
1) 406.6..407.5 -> 0.168 mag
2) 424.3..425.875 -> 0.118 mag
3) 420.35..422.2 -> 0.109 mag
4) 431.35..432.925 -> -0.039 mag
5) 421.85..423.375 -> 0.122 mag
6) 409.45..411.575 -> 0.048 mag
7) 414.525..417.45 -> 0.120 mag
